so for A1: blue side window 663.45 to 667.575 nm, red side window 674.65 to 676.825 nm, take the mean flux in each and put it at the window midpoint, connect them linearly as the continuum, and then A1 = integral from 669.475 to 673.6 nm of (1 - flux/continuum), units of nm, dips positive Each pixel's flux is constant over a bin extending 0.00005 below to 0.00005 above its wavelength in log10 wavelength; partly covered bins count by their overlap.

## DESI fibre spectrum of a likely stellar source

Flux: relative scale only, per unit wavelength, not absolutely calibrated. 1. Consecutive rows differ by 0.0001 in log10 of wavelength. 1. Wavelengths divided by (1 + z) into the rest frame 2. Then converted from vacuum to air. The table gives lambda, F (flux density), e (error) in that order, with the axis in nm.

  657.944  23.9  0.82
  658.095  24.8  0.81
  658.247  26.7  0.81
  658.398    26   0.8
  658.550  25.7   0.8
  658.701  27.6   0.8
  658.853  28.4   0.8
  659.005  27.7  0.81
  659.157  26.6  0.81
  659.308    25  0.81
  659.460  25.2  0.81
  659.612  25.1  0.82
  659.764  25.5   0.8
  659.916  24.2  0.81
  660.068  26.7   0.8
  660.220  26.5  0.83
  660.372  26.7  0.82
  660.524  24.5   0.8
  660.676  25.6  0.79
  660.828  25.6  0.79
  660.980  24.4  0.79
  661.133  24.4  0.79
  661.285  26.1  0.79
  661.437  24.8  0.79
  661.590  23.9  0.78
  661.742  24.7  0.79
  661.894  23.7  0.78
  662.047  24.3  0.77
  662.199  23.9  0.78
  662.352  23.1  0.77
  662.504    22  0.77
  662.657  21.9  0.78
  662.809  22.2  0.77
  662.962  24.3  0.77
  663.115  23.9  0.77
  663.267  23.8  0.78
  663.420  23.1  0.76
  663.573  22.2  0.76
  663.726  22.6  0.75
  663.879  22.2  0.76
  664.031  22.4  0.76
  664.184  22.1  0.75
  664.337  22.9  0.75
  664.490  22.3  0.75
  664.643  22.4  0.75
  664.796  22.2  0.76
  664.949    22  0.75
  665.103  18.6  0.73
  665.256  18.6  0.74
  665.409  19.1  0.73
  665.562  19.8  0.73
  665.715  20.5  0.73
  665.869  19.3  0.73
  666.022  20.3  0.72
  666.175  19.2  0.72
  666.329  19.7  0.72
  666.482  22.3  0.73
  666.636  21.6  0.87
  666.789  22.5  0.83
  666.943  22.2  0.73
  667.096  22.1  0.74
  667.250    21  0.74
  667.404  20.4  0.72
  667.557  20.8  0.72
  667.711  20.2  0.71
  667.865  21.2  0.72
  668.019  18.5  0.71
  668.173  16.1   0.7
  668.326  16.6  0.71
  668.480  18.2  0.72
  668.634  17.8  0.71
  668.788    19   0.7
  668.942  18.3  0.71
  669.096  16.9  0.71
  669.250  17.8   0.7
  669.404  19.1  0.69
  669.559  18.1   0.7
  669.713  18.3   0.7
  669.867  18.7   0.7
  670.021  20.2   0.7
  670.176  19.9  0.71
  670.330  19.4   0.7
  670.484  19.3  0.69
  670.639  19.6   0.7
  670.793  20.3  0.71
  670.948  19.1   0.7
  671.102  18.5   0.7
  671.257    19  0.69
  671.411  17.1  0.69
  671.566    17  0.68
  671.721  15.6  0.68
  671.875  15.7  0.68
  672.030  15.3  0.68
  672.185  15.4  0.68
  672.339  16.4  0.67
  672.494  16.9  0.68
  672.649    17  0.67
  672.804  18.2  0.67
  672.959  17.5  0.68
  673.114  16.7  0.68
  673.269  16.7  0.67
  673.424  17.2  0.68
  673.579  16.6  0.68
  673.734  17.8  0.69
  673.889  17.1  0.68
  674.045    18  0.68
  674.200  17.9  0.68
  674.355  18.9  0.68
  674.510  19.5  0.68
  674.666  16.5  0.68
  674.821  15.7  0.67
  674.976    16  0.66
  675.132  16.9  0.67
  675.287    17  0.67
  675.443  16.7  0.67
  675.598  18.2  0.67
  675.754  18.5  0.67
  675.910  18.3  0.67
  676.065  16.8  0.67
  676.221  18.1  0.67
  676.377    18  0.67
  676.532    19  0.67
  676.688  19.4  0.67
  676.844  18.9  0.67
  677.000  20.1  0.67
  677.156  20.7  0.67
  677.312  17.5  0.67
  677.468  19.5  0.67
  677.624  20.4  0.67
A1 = 0.28 nm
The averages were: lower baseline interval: 21.2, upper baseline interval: 17.6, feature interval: 17.8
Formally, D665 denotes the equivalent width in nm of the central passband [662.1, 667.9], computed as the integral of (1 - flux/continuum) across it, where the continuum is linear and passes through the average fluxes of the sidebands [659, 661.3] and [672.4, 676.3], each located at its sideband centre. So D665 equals 0.29 nm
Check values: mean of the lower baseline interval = 25.5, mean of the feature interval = 21.6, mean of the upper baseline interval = 17.4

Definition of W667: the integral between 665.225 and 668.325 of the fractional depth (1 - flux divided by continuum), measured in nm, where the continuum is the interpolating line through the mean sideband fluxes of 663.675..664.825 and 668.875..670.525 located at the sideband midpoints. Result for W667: 0.07 nm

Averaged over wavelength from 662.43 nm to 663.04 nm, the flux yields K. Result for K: 22.6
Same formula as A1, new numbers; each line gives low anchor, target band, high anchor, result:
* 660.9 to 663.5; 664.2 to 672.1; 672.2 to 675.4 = 0.37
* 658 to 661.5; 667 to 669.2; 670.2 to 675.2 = 0.15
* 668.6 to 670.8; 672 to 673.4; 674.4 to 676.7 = 0.11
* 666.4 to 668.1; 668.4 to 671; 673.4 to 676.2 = 0.14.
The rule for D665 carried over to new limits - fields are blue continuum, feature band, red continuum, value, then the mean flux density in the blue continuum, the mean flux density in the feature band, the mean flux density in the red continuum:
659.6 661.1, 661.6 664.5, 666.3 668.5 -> 0.05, 25.5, 23.1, 20.3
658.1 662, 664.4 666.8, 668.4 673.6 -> 0.12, 25.6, 20.6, 17.9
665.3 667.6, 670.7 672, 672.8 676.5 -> 0.07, 20.7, 17.7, 17.5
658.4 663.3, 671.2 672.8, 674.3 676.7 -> 0.23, 25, 16.6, 17.7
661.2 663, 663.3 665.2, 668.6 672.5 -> 0.02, 23.7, 22.1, 18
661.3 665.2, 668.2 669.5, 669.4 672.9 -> 0.10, 22.9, 17.9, 18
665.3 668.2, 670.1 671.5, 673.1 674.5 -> -0.02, 20.4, 19.1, 17.6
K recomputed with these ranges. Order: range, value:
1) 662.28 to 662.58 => 22.6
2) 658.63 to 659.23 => 27.5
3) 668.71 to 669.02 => 18.6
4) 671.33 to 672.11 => 16.2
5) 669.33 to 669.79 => 18.5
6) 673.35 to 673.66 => 16.9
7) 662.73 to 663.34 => 23.6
